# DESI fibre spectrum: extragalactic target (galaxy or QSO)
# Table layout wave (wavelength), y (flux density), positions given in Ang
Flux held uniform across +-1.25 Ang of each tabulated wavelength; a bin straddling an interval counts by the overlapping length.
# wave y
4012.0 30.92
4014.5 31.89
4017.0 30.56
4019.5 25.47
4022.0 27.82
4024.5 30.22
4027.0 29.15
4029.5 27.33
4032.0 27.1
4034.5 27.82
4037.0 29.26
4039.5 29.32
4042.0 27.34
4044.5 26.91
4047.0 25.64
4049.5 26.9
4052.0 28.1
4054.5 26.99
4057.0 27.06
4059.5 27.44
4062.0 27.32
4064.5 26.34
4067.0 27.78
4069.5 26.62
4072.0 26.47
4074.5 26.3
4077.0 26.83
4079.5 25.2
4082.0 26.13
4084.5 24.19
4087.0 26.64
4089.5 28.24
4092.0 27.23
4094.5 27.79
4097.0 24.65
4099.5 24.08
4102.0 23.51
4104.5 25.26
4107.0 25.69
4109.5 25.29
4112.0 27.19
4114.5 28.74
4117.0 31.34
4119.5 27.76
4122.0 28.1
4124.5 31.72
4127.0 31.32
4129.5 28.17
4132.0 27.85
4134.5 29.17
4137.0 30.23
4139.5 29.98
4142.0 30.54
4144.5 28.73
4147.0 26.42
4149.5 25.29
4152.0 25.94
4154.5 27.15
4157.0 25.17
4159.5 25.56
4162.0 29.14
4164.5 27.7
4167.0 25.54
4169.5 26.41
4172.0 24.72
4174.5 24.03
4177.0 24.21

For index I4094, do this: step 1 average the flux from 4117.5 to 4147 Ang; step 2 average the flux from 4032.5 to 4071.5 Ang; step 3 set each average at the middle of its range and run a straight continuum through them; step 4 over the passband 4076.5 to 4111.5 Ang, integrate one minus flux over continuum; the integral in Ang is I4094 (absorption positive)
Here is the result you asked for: 3.2 Ang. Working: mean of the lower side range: 27.4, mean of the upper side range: 29.3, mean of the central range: 25.8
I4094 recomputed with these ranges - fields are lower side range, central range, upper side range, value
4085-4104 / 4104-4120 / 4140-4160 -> -0.69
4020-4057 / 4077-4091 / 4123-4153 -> 1.03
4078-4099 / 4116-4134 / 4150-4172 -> -2.13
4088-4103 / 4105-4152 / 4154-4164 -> -3.58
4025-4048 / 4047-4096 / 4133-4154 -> 2.12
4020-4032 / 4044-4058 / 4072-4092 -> 0.23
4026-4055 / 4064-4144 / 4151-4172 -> -1.14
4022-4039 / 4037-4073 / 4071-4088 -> -0.04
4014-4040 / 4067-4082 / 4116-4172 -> 1.05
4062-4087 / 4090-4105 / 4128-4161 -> 0.67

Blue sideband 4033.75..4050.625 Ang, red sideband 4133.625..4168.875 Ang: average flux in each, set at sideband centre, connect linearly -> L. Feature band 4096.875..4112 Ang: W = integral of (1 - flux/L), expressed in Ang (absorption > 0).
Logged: 1.4 Ang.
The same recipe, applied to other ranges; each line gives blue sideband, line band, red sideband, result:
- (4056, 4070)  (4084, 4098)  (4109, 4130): 0.7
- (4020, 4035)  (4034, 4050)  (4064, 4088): 0.0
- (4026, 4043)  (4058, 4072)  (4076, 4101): 0.0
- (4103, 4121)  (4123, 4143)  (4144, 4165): -2.1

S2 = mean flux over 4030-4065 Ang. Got 27.4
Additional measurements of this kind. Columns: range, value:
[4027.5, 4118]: 26.8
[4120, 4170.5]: 28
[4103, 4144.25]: 28.6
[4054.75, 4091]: 26.6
